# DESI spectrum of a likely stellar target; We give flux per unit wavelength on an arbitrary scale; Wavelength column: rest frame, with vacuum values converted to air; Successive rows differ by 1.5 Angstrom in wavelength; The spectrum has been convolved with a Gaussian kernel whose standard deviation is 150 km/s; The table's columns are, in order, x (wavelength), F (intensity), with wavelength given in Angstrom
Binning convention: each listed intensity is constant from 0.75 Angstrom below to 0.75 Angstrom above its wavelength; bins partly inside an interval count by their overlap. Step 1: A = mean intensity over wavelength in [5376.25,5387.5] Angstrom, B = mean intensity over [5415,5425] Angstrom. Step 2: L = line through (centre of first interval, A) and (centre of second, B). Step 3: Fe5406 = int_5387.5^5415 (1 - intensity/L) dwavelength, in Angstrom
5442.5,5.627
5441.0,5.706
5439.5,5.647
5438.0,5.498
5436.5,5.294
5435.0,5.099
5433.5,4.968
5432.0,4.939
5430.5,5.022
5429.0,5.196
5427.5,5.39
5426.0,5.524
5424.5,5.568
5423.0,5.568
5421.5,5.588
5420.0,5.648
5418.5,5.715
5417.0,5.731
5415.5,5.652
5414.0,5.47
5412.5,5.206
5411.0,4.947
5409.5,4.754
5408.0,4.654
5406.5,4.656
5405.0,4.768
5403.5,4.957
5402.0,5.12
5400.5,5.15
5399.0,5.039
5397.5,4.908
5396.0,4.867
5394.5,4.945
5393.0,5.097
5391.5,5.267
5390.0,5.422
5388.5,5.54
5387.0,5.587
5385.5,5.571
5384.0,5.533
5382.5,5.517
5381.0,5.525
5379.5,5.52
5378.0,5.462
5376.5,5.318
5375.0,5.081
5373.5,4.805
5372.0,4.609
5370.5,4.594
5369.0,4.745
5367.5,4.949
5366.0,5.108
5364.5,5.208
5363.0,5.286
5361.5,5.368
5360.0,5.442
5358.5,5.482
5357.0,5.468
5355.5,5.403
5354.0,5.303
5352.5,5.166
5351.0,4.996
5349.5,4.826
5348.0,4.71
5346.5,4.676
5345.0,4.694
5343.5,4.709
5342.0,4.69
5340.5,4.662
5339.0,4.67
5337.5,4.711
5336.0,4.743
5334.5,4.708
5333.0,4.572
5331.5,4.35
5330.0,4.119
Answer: 2.58 Angstrom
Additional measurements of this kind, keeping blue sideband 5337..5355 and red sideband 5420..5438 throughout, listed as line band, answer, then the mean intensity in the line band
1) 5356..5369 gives -0.89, 5.26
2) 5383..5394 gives -0.75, 5.42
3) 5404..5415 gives 0.55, 4.94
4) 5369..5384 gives -0.45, 5.16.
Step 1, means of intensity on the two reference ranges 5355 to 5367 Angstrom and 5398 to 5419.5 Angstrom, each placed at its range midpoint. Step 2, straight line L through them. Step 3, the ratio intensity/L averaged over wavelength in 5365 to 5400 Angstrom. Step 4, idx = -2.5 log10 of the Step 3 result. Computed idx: 0.01 mag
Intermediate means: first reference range 5.34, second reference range 5.13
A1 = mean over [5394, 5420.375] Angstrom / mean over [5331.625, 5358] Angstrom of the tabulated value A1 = 1.1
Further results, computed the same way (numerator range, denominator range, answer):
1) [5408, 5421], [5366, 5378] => 1.09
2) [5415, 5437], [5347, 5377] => 1.06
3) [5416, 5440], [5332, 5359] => 1.10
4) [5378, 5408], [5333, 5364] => 1.05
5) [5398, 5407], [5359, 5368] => 0.95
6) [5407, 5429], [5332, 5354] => 1.13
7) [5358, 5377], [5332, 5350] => 1.08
